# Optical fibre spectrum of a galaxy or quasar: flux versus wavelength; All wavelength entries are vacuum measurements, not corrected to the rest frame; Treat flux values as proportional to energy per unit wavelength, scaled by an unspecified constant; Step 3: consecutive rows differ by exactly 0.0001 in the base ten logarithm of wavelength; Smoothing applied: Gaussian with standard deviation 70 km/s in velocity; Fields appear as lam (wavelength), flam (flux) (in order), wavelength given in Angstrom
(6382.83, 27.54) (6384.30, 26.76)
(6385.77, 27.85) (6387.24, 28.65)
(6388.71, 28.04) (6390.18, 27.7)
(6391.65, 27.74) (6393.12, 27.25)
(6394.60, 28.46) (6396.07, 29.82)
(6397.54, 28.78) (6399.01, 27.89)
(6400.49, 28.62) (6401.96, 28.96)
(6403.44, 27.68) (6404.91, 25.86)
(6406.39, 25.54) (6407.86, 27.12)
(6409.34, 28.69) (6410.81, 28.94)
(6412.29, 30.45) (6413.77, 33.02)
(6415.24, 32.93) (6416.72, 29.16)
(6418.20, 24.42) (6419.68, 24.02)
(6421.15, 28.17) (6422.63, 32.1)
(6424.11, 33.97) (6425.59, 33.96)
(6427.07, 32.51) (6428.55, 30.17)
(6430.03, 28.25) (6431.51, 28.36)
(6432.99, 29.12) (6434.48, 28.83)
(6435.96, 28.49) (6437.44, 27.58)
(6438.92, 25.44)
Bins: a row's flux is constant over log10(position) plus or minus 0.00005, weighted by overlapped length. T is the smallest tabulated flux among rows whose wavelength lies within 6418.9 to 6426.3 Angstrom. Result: 24.02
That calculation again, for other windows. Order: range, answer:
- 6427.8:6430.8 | 28.25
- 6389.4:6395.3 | 27.25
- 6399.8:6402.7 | 28.62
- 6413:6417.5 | 29.16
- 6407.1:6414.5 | 27.12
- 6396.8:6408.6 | 25.54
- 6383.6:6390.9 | 26.76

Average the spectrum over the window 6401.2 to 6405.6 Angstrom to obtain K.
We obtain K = 27.5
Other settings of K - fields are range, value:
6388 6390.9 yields 27.9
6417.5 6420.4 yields 24.2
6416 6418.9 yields 26.8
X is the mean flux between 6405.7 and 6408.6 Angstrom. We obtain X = 26.4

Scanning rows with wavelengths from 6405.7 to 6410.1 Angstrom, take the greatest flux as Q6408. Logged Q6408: 28.69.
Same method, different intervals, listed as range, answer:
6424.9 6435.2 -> 33.96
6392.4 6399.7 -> 29.82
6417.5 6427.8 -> 33.97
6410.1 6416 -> 33.02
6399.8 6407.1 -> 28.96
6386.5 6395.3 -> 28.65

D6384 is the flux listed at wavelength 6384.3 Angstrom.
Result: 26.76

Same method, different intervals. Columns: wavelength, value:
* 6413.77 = 33.02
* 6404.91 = 25.86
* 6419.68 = 24.02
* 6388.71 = 28.04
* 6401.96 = 28.96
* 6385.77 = 27.85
